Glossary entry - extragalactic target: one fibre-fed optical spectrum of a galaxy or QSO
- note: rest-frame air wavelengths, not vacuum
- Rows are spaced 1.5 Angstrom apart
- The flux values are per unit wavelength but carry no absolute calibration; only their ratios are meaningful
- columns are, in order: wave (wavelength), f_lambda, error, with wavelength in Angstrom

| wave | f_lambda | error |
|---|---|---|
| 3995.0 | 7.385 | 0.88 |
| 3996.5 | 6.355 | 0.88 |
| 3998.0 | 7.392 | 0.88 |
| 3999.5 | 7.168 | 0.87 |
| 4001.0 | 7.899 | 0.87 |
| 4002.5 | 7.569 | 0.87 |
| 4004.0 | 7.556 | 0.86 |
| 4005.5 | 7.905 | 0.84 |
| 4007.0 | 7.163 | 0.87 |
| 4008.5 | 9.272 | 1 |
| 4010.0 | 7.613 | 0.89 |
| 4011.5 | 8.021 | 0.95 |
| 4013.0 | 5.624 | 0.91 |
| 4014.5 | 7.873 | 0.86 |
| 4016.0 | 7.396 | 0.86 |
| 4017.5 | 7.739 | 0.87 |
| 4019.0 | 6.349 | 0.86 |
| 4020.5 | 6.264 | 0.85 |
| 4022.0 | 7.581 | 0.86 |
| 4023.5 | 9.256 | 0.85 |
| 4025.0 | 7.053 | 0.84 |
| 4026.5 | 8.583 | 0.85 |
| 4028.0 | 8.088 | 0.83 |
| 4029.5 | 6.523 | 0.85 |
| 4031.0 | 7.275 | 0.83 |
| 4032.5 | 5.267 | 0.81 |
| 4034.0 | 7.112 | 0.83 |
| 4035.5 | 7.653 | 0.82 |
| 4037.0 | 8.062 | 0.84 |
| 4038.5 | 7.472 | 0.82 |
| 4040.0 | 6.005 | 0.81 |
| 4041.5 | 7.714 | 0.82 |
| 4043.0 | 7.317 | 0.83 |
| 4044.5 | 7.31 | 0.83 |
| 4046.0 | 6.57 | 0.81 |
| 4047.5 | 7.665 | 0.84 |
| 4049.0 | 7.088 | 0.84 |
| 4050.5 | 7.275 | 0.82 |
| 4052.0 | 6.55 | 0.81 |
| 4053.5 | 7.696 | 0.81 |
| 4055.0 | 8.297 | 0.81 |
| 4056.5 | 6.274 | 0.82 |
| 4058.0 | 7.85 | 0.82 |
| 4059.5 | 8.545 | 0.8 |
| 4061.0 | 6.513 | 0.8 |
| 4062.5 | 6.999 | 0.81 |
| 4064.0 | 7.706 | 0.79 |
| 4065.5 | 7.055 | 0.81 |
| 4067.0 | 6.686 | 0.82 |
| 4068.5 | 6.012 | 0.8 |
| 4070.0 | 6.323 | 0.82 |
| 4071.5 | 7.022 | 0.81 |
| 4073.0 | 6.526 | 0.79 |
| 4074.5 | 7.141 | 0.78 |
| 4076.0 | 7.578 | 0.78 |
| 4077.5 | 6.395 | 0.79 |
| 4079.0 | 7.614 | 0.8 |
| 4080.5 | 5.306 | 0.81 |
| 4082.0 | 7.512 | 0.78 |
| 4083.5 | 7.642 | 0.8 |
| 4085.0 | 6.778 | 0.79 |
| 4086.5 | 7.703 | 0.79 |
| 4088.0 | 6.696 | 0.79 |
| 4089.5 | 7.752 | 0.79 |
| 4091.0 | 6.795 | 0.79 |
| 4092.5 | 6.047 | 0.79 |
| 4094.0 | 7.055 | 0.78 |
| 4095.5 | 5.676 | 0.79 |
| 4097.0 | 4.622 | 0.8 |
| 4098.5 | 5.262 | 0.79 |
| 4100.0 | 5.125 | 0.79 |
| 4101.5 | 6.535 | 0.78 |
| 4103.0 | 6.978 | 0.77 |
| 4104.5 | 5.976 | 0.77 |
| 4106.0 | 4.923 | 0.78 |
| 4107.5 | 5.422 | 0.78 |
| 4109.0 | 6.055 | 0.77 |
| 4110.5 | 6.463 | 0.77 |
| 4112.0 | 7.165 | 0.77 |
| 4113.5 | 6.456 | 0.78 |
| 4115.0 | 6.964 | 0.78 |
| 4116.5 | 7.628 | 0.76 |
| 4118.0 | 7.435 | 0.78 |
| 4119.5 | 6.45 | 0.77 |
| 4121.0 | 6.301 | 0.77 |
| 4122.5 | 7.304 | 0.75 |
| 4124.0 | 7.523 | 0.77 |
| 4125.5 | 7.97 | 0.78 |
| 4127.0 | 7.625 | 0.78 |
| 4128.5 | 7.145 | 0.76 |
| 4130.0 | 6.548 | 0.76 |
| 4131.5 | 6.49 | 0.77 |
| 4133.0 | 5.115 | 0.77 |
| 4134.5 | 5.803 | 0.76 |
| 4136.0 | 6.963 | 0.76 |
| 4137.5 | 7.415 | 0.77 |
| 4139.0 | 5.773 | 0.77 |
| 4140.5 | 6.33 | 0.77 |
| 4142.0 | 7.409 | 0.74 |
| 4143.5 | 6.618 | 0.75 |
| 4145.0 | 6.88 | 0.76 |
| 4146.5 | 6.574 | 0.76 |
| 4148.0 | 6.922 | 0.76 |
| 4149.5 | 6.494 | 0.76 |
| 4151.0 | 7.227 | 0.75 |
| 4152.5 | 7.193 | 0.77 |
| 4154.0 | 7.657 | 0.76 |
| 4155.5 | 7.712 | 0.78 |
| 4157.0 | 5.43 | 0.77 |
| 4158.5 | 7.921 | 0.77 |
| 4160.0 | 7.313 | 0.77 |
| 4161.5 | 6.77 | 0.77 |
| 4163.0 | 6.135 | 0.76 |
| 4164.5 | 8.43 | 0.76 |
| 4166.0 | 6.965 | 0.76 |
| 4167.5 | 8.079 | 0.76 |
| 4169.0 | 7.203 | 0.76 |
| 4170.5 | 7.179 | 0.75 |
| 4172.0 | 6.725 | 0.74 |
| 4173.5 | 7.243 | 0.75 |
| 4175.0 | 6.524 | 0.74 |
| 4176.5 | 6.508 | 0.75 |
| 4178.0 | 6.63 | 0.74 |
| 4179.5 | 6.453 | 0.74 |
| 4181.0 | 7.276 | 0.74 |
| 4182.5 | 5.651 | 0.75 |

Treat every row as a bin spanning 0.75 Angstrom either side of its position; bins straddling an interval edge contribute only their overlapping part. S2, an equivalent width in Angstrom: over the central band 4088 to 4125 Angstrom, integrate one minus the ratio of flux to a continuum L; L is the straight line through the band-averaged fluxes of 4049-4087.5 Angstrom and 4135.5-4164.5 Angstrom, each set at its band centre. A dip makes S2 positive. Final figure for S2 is 3.0 Angstrom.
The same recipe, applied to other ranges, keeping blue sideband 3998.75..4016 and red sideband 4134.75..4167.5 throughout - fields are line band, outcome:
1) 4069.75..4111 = 4.4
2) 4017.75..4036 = 0.6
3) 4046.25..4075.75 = 1.0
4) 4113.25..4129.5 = -0.2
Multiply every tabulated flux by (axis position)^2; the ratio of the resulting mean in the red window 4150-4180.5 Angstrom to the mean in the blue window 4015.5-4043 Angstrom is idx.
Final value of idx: 1.03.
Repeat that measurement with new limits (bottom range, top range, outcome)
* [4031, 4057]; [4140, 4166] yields 1.03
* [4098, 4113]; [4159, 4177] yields 1.22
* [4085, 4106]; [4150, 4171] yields 1.18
